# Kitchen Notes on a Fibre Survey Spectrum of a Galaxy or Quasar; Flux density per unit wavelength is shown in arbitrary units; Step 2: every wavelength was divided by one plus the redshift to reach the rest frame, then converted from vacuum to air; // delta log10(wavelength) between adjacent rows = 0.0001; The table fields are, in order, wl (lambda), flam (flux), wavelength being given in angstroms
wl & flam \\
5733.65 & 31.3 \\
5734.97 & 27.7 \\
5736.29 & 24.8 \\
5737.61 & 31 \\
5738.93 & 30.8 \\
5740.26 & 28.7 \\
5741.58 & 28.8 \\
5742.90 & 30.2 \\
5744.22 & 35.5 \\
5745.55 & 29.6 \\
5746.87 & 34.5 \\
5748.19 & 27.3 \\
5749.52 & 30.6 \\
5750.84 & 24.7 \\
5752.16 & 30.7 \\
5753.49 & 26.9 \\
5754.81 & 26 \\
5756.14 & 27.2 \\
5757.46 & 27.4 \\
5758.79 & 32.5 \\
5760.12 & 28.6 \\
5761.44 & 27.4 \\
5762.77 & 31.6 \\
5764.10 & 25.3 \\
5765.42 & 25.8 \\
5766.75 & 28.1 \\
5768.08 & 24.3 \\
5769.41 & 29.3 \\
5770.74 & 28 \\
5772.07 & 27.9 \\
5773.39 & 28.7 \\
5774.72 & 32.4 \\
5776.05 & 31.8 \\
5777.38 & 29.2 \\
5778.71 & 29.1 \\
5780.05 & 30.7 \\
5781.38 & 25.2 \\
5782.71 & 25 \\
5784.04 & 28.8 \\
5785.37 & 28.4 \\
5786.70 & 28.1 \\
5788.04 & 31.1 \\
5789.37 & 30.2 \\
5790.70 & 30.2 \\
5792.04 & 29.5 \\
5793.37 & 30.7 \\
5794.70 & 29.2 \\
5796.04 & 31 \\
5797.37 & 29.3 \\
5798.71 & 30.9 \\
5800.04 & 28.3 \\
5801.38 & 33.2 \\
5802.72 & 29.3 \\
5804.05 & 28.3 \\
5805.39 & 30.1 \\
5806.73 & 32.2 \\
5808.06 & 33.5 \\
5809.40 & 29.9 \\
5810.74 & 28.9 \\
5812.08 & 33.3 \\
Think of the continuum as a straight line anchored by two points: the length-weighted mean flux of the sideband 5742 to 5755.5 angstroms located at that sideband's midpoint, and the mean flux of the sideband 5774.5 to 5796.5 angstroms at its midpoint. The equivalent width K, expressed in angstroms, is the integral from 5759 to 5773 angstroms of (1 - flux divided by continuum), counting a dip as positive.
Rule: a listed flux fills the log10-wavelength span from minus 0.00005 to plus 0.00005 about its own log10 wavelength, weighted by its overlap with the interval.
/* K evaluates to 0.8 angstroms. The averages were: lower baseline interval 29.6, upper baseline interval 29.4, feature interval 27.8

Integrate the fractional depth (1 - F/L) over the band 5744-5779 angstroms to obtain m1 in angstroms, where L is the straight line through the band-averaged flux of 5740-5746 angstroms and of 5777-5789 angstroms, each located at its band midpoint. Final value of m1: 1.0 angstroms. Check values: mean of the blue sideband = 30.7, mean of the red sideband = 28.4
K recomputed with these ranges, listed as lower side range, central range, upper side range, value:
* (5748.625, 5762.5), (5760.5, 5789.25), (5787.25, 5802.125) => 0.83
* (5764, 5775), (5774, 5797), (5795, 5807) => -0.38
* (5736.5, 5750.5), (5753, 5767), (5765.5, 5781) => 0.77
